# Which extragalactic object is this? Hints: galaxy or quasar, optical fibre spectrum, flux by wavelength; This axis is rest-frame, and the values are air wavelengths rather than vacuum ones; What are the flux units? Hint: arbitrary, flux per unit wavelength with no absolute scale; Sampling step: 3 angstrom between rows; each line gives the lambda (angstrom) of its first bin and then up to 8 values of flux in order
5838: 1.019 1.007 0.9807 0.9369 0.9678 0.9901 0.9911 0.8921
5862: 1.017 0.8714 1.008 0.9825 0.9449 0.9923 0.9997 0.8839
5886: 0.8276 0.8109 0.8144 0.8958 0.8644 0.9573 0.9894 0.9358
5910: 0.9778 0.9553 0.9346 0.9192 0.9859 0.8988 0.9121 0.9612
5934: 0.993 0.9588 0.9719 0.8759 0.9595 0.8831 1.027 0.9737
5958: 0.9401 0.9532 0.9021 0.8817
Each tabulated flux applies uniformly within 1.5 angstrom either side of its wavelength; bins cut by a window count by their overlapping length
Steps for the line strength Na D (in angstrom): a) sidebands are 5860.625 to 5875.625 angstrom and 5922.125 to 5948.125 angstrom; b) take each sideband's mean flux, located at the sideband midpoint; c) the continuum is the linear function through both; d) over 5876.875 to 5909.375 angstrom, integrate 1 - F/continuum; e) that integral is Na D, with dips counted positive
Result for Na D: 1.7 angstrom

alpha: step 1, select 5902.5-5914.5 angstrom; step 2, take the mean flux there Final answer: 0.965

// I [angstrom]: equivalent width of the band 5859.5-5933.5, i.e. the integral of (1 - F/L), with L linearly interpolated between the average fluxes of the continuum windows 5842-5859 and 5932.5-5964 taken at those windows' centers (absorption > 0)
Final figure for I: 2.2 angstrom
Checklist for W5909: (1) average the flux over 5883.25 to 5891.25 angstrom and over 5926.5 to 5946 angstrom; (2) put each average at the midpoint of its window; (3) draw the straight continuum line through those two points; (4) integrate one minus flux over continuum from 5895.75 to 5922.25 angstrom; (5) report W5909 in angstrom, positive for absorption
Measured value -1.9 angstrom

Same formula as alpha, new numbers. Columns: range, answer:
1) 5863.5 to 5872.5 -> 0.954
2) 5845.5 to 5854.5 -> 0.965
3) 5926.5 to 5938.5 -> 0.956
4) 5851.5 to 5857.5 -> 0.991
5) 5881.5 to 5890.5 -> 0.841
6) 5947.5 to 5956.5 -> 0.961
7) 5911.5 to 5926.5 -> 0.939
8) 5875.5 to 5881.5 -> 0.996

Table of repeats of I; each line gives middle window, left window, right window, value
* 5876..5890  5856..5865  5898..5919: 0.7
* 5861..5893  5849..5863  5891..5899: -0.4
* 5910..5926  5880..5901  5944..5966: -0.8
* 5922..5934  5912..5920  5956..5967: -0.1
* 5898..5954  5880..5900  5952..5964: -2.1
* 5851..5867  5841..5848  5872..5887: 0.0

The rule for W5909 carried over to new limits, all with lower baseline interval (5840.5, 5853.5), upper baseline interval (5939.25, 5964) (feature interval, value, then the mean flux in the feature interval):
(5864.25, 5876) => 0.10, 0.959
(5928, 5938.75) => -0.15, 0.963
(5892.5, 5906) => 0.56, 0.919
